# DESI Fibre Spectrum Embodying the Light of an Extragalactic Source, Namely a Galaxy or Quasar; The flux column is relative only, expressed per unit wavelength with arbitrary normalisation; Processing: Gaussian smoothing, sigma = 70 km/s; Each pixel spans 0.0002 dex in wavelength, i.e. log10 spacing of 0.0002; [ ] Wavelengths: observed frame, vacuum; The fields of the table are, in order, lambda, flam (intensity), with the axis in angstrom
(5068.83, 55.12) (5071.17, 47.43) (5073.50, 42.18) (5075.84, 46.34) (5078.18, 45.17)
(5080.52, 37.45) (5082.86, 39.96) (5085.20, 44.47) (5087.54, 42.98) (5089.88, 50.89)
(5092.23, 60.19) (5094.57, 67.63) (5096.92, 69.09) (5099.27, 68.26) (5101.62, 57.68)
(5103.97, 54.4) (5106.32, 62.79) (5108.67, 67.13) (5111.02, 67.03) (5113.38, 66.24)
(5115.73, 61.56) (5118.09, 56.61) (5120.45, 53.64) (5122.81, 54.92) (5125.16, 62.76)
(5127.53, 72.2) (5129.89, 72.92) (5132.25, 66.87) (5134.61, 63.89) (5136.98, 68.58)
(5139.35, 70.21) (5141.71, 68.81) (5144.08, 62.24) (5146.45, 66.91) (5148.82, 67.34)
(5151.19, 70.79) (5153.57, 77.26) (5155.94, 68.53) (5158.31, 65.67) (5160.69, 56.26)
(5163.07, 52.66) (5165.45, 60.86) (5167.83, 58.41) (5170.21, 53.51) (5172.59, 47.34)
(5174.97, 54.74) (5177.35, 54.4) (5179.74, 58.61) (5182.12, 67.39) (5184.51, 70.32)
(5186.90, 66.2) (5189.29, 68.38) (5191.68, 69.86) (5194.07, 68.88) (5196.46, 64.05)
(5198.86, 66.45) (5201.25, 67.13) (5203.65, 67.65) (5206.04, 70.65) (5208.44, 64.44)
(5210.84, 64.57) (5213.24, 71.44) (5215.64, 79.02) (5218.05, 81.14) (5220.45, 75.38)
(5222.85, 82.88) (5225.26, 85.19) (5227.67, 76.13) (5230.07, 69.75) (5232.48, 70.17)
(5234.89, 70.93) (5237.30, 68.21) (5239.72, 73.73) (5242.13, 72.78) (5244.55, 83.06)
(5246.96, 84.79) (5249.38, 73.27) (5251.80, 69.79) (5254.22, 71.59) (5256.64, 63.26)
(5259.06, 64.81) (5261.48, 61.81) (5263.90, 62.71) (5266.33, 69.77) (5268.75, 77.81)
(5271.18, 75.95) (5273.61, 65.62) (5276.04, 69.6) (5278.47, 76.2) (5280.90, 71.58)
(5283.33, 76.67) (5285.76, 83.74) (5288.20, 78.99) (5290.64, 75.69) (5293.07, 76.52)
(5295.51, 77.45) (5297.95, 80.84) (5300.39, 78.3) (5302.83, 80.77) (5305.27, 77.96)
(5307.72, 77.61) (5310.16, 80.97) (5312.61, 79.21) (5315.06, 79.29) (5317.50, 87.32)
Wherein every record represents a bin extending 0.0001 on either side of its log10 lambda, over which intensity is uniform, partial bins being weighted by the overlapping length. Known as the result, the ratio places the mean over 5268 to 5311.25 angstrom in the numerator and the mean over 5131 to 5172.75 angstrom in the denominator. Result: 1.20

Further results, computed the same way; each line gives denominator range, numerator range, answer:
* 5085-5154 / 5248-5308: 1.16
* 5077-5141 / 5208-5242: 1.24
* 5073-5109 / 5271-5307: 1.43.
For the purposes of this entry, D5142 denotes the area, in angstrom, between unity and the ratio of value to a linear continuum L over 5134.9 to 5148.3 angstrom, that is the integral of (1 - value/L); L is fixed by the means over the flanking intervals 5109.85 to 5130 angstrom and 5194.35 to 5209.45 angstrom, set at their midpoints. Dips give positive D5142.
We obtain -0.7 angstrom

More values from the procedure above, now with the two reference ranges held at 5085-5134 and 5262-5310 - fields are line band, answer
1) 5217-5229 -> -1.6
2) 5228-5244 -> -0.1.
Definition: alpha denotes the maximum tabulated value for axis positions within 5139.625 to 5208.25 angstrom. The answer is 77.26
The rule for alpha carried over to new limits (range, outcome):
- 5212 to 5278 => 85.19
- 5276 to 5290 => 83.74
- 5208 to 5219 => 81.14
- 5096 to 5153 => 72.92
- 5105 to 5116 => 67.13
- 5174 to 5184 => 67.39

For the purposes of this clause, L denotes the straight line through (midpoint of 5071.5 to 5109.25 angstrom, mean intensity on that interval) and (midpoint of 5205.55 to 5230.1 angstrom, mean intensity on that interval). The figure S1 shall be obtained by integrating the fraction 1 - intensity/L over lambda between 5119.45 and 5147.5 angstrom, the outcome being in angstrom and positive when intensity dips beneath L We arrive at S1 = -2.2 angstrom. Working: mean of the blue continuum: 53.2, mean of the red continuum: 75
